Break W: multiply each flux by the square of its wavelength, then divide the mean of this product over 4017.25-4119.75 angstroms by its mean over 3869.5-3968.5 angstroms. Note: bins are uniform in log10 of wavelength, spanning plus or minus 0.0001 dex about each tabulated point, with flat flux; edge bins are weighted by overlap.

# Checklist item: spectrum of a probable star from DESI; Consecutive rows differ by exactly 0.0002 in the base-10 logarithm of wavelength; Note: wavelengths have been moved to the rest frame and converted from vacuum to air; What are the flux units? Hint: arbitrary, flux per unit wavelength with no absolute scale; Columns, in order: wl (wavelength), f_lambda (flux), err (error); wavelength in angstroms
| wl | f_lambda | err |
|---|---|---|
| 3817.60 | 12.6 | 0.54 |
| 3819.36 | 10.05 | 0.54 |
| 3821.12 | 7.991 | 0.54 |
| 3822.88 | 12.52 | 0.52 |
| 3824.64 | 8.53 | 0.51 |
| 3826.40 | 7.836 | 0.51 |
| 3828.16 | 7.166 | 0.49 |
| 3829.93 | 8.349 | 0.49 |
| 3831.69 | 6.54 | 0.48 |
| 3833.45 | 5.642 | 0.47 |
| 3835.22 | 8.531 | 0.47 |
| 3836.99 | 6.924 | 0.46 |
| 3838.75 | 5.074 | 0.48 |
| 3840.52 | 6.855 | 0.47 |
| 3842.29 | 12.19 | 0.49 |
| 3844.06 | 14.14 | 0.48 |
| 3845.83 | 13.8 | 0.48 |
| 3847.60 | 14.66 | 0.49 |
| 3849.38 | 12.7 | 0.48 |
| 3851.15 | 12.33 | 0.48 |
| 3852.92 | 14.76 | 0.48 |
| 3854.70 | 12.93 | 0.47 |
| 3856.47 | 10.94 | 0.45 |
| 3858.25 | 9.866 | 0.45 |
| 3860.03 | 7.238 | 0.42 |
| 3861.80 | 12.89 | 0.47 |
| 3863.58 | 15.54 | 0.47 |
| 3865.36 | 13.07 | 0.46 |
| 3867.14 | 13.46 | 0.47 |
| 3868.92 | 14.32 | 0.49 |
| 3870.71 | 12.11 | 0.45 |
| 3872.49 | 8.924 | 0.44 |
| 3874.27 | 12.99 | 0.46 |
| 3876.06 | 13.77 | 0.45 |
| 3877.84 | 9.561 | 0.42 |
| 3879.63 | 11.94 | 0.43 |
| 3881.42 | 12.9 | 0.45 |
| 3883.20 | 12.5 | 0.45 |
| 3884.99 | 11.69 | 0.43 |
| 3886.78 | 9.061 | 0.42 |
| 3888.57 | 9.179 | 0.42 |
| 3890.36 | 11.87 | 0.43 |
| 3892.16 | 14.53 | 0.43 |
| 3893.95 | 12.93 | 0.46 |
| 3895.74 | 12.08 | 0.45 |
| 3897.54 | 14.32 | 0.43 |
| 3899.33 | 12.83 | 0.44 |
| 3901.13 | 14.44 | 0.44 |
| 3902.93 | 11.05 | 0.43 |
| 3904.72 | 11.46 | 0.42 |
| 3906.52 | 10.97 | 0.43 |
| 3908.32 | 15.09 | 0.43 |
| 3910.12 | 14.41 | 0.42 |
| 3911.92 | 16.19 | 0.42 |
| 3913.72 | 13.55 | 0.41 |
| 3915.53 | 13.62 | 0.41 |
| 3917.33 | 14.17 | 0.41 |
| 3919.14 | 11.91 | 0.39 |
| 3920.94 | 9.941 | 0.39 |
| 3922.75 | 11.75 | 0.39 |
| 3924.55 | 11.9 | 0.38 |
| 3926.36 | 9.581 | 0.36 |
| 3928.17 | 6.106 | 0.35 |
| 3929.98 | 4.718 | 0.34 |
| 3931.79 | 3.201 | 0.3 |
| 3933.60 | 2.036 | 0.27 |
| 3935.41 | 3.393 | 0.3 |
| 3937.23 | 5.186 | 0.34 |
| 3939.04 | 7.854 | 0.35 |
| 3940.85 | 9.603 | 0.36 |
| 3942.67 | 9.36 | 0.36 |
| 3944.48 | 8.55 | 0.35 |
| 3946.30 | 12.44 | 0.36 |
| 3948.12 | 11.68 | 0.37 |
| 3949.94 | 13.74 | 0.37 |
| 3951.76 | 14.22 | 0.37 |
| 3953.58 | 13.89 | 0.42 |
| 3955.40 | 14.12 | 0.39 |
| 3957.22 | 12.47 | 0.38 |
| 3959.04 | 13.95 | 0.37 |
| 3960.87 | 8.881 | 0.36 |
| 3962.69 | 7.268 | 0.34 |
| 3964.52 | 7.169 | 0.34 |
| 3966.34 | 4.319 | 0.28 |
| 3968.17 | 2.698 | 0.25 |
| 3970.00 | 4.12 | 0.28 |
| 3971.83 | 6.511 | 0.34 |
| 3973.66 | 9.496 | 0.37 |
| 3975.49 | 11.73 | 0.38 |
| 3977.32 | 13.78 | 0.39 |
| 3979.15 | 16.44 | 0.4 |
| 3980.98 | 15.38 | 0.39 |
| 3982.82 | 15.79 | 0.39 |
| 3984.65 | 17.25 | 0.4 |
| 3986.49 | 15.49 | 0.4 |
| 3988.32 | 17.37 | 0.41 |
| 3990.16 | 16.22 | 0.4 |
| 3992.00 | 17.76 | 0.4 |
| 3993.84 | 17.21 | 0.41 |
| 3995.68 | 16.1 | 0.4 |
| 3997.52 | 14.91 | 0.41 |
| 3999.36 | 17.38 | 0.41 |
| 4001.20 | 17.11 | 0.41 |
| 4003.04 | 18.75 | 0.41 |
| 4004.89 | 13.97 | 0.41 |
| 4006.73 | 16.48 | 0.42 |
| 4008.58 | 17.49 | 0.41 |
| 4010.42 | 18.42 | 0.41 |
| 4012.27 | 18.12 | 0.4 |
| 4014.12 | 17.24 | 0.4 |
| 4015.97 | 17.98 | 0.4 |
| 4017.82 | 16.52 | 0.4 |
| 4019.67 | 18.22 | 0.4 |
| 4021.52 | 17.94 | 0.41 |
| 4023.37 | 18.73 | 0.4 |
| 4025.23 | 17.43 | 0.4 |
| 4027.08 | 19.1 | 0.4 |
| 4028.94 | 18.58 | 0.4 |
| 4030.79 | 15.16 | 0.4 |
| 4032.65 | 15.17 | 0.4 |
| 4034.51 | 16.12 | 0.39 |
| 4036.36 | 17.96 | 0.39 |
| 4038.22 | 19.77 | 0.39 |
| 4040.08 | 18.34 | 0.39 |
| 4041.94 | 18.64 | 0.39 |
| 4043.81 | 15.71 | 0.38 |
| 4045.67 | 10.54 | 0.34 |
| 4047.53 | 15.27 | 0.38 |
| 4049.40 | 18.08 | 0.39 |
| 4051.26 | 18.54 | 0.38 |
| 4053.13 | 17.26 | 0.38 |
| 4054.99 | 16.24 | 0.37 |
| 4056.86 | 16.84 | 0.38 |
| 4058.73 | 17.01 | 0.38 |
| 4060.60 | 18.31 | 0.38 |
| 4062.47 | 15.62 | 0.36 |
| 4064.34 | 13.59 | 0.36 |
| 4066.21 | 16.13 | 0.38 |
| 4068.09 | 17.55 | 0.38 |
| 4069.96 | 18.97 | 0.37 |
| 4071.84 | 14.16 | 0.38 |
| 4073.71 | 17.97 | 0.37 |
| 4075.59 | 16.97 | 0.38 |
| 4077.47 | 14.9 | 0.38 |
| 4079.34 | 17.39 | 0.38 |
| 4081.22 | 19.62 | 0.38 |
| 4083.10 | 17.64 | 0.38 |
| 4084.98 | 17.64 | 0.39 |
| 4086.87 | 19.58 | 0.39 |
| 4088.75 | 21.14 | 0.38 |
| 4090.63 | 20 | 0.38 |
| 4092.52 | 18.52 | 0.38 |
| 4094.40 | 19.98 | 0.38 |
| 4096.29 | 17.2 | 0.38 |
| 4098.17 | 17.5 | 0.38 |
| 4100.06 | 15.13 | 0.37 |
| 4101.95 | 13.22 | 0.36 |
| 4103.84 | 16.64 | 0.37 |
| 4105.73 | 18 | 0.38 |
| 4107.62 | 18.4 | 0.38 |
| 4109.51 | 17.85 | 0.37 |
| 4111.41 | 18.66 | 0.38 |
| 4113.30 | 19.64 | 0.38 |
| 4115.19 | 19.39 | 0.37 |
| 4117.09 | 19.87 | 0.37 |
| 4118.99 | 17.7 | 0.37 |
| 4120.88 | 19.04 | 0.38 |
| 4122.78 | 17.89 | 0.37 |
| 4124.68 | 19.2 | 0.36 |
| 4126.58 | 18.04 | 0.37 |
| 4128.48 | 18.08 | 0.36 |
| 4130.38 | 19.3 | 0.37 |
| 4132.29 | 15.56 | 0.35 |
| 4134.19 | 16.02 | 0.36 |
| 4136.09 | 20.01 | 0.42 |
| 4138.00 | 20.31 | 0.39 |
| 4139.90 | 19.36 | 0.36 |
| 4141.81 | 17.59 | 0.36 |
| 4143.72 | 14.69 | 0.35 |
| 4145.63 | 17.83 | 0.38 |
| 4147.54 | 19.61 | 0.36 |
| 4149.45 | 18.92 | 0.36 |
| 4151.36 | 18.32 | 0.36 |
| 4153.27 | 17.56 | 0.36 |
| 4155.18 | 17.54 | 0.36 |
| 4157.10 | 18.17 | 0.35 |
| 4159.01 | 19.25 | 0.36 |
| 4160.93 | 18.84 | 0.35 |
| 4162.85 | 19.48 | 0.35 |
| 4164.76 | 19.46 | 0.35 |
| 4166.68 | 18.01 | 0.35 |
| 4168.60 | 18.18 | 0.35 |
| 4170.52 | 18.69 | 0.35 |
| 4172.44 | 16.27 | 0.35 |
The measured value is 1.75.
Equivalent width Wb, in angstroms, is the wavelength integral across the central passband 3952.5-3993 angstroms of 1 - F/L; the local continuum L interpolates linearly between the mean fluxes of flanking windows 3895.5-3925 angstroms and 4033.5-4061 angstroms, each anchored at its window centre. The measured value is 7.9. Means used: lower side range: 13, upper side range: 16.9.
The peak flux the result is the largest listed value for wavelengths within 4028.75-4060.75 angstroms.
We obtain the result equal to 19.77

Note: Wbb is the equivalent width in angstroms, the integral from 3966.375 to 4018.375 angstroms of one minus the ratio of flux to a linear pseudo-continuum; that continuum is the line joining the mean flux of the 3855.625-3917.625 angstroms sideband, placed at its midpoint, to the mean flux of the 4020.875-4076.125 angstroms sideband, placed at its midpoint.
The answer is 2.4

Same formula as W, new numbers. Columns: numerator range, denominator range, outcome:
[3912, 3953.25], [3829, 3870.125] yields 0.92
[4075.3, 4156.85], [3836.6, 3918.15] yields 1.66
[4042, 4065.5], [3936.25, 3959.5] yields 1.52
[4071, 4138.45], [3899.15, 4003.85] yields 1.66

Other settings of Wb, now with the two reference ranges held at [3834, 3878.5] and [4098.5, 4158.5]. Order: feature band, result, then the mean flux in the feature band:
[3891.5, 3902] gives -0.8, 13.5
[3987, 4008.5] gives -2.6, 16.7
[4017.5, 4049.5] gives -2.7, 17.1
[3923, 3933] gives 4.5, 7.25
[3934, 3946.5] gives 5.5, 7.57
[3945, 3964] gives 2.4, 12.1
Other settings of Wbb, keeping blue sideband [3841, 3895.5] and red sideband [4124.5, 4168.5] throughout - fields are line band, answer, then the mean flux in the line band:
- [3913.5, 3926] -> 1.07 angstroms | 12.2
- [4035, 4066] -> -0.98 angstroms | 16.7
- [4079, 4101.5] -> -1.70 angstroms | 18.4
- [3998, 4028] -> -4.13 angstroms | 17.5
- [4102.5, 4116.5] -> -0.61 angstroms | 18.3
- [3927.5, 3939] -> 7.84 angstroms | 4.35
